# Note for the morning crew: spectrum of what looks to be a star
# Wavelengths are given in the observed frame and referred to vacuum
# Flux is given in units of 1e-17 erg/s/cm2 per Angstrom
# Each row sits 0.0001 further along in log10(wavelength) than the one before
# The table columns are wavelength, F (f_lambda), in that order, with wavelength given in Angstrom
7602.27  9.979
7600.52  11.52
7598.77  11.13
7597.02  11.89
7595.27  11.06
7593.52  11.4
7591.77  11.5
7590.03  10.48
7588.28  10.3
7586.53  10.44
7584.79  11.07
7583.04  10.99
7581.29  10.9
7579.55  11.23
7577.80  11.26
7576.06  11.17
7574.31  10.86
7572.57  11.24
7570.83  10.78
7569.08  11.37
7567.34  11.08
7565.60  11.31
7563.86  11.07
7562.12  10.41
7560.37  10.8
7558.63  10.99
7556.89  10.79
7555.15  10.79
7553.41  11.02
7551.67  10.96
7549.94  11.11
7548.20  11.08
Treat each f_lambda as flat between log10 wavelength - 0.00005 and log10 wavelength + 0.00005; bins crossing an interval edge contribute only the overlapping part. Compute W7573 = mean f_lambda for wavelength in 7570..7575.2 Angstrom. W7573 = 11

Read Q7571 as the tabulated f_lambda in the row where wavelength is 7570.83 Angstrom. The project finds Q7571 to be 10.78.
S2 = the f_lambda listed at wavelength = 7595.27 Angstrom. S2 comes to 11.06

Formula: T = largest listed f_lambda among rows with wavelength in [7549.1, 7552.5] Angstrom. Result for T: 11.11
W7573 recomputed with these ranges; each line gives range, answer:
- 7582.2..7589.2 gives 10.7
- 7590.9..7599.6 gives 11.4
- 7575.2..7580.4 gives 11.2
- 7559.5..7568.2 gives 10.9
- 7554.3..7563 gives 10.7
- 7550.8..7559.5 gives 10.9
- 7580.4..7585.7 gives 11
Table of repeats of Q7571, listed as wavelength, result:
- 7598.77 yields 11.13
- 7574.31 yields 10.86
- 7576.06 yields 11.17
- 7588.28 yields 10.3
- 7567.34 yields 11.08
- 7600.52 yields 11.52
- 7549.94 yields 11.11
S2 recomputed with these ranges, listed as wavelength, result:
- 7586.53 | 10.44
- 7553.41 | 11.02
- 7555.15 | 10.79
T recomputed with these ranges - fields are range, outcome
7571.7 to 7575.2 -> 11.24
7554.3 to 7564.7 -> 11.07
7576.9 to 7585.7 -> 11.26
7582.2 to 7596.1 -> 11.5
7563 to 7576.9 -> 11.37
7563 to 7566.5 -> 11.31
